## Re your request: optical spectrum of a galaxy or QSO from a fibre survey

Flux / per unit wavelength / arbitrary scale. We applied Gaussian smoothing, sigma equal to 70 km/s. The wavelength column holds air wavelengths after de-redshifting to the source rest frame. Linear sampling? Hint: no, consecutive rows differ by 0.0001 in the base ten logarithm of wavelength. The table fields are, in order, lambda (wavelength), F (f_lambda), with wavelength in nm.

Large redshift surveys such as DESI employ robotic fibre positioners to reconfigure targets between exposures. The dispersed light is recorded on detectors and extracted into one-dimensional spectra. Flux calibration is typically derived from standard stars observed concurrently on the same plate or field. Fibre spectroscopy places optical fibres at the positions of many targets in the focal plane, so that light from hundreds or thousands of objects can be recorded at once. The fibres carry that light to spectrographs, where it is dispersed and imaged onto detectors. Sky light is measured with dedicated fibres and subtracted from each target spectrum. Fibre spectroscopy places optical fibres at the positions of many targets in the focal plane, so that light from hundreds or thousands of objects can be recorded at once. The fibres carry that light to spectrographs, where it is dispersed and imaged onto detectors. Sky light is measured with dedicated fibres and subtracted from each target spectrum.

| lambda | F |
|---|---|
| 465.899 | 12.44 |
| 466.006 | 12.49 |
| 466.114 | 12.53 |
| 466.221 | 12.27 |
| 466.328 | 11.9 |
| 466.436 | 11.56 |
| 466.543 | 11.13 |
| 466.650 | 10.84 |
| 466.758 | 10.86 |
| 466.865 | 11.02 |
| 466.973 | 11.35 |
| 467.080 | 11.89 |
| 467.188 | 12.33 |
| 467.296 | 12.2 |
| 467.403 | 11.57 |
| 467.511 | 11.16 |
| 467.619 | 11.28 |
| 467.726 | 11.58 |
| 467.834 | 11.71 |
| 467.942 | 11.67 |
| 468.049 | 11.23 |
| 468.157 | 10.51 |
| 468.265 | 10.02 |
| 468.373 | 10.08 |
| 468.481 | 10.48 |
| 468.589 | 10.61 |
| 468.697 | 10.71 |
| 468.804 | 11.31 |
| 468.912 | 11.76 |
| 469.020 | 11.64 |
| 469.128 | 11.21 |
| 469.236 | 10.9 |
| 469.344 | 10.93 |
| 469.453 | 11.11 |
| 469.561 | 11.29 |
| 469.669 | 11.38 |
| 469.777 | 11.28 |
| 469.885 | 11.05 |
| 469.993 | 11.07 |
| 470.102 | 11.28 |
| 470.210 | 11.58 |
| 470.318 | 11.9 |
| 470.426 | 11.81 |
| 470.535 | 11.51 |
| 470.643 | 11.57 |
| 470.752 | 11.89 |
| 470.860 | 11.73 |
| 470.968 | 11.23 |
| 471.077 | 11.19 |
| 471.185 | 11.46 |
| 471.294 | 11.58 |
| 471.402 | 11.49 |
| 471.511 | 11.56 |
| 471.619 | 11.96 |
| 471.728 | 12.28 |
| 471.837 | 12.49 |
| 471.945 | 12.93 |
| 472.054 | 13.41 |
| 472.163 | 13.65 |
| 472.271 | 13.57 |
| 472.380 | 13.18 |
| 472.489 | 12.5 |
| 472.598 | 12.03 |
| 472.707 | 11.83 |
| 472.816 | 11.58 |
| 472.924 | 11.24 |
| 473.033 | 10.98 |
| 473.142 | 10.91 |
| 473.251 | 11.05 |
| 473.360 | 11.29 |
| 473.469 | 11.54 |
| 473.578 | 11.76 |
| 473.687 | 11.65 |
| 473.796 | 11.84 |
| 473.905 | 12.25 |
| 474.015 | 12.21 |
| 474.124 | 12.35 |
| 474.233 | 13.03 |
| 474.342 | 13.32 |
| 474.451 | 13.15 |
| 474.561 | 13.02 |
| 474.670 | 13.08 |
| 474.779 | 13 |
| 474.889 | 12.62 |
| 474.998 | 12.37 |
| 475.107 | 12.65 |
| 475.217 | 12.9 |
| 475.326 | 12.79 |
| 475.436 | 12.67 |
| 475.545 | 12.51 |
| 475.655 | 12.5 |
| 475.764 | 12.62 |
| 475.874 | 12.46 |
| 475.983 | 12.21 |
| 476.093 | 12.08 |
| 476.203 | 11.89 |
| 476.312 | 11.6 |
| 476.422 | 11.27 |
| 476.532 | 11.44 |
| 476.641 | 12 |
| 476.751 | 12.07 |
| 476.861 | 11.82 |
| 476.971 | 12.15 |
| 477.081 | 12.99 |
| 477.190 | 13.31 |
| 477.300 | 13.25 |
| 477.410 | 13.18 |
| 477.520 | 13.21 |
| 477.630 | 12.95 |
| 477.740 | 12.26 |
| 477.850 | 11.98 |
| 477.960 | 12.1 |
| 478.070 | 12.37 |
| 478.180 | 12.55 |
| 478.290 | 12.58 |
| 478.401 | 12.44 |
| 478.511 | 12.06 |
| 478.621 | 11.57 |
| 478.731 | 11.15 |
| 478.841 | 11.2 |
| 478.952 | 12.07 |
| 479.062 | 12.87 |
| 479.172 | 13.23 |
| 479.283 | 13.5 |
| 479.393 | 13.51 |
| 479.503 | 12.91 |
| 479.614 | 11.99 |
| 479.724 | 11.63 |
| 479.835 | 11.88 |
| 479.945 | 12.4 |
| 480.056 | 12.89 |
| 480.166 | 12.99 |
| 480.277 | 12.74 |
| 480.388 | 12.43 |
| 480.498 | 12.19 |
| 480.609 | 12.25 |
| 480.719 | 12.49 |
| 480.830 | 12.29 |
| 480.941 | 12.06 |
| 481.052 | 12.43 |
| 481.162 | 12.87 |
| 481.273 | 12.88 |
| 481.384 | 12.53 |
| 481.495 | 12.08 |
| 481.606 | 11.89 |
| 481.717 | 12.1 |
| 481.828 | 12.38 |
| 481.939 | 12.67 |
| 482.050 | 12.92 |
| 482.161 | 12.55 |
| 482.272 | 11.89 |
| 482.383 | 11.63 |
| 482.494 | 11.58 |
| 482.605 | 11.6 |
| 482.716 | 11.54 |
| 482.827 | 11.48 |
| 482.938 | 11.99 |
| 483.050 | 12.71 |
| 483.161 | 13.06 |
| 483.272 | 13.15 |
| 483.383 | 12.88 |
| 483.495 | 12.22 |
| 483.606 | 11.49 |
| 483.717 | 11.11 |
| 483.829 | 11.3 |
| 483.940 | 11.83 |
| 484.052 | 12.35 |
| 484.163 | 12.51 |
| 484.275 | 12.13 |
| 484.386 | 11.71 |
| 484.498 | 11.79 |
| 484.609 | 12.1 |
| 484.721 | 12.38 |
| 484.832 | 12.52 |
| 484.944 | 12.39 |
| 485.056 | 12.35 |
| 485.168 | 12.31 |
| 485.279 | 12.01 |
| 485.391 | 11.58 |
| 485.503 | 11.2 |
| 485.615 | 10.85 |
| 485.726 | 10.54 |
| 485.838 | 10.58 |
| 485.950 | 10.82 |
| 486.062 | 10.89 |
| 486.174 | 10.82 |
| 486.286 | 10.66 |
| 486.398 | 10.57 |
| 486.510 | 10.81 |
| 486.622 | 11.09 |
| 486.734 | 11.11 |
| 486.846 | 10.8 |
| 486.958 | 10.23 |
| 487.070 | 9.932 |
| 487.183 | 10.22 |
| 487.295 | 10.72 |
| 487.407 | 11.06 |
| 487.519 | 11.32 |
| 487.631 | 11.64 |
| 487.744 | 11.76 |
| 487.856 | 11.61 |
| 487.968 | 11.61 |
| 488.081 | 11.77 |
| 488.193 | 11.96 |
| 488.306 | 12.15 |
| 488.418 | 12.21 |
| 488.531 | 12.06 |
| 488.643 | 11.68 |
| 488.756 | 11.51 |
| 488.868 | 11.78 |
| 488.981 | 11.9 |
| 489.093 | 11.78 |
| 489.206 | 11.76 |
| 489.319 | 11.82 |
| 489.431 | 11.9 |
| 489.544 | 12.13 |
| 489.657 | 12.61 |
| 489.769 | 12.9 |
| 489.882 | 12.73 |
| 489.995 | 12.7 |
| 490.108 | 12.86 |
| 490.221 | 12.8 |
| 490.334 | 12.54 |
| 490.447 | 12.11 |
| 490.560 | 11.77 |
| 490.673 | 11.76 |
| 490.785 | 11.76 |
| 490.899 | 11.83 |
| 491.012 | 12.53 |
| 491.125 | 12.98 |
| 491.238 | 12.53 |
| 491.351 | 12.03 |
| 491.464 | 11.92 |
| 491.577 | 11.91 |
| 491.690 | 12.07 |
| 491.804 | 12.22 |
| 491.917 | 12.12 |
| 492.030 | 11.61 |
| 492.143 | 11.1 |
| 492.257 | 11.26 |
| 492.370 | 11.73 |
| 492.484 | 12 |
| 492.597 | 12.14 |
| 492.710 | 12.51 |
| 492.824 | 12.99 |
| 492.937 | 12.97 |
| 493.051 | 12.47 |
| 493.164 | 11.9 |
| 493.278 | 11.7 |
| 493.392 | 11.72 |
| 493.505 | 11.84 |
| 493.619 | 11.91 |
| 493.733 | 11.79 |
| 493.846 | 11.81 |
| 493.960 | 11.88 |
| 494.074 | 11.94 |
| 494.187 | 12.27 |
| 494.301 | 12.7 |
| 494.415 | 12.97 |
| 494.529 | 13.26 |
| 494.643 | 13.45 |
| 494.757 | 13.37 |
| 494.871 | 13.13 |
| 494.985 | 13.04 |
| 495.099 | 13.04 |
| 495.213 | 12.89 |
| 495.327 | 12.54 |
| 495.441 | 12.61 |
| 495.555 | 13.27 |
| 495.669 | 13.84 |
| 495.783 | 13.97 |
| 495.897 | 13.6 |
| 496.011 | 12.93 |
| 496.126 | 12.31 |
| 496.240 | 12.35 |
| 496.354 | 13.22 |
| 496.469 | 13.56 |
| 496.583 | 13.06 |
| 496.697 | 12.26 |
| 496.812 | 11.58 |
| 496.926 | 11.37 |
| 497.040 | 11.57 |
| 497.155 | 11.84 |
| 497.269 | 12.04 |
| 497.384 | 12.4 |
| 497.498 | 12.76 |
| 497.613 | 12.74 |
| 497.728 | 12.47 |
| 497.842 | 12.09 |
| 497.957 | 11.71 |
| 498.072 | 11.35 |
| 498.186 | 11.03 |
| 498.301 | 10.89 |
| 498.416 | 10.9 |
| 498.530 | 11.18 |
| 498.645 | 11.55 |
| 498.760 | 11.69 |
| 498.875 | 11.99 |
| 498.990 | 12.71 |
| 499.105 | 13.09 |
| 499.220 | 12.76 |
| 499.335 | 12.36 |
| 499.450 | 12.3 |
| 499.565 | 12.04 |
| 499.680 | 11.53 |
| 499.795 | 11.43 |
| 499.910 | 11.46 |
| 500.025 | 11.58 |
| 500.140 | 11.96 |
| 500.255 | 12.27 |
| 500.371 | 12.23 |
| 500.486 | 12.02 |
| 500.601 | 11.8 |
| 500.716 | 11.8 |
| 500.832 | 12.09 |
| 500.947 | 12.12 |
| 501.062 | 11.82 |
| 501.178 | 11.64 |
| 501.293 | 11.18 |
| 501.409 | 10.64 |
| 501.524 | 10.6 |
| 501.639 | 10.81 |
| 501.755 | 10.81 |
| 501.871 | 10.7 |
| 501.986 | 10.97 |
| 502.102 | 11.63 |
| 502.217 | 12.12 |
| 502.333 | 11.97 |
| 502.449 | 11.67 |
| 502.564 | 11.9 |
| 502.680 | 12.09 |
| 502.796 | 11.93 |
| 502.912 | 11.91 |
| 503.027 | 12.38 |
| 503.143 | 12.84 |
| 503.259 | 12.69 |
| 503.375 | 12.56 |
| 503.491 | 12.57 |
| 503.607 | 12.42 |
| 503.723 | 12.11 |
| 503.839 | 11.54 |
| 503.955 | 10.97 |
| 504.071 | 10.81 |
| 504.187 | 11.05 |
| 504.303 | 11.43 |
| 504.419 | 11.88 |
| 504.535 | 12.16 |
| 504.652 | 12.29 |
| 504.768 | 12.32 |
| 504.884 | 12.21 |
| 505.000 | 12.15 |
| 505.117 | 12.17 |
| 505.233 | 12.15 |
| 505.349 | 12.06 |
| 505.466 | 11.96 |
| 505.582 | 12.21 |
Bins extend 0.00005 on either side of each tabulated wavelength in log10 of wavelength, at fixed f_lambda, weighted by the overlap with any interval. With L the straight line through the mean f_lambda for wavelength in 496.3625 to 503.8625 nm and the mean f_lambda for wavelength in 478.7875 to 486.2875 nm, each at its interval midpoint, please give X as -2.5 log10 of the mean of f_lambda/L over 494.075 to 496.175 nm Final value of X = -0.09 mag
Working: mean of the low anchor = 12.1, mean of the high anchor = 11.9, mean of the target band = 13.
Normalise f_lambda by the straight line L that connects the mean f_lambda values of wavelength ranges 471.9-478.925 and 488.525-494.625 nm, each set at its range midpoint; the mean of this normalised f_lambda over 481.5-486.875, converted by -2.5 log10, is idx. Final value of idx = 0.04 mag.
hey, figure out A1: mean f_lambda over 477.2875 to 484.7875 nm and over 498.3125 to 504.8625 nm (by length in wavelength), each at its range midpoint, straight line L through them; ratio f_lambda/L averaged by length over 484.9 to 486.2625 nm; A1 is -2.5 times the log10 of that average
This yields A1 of 0.08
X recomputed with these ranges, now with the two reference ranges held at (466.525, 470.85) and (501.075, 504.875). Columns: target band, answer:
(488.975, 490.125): -0.07 mag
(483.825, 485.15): -0.06 mag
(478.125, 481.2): -0.09 mag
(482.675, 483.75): -0.07 mag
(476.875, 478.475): -0.11 mag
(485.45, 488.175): 0.05 mag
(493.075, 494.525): -0.05 mag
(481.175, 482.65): -0.07 mag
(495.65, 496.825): -0.12 mag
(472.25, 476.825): -0.08 mag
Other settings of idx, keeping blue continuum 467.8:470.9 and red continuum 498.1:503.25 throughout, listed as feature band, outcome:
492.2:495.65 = -0.07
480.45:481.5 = -0.09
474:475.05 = -0.14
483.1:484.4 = -0.07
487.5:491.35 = -0.05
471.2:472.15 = -0.09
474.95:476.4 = -0.10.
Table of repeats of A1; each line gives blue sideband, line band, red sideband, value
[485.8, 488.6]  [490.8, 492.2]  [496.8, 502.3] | -0.07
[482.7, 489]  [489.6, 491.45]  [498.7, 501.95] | -0.07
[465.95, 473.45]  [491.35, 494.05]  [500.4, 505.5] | -0.02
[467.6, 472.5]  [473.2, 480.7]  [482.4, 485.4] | -0.05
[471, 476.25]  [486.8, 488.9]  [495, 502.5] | 0.07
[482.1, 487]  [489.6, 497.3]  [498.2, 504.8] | -0.06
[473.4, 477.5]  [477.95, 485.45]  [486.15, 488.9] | -0.04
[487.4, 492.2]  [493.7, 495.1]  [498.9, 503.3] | -0.06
